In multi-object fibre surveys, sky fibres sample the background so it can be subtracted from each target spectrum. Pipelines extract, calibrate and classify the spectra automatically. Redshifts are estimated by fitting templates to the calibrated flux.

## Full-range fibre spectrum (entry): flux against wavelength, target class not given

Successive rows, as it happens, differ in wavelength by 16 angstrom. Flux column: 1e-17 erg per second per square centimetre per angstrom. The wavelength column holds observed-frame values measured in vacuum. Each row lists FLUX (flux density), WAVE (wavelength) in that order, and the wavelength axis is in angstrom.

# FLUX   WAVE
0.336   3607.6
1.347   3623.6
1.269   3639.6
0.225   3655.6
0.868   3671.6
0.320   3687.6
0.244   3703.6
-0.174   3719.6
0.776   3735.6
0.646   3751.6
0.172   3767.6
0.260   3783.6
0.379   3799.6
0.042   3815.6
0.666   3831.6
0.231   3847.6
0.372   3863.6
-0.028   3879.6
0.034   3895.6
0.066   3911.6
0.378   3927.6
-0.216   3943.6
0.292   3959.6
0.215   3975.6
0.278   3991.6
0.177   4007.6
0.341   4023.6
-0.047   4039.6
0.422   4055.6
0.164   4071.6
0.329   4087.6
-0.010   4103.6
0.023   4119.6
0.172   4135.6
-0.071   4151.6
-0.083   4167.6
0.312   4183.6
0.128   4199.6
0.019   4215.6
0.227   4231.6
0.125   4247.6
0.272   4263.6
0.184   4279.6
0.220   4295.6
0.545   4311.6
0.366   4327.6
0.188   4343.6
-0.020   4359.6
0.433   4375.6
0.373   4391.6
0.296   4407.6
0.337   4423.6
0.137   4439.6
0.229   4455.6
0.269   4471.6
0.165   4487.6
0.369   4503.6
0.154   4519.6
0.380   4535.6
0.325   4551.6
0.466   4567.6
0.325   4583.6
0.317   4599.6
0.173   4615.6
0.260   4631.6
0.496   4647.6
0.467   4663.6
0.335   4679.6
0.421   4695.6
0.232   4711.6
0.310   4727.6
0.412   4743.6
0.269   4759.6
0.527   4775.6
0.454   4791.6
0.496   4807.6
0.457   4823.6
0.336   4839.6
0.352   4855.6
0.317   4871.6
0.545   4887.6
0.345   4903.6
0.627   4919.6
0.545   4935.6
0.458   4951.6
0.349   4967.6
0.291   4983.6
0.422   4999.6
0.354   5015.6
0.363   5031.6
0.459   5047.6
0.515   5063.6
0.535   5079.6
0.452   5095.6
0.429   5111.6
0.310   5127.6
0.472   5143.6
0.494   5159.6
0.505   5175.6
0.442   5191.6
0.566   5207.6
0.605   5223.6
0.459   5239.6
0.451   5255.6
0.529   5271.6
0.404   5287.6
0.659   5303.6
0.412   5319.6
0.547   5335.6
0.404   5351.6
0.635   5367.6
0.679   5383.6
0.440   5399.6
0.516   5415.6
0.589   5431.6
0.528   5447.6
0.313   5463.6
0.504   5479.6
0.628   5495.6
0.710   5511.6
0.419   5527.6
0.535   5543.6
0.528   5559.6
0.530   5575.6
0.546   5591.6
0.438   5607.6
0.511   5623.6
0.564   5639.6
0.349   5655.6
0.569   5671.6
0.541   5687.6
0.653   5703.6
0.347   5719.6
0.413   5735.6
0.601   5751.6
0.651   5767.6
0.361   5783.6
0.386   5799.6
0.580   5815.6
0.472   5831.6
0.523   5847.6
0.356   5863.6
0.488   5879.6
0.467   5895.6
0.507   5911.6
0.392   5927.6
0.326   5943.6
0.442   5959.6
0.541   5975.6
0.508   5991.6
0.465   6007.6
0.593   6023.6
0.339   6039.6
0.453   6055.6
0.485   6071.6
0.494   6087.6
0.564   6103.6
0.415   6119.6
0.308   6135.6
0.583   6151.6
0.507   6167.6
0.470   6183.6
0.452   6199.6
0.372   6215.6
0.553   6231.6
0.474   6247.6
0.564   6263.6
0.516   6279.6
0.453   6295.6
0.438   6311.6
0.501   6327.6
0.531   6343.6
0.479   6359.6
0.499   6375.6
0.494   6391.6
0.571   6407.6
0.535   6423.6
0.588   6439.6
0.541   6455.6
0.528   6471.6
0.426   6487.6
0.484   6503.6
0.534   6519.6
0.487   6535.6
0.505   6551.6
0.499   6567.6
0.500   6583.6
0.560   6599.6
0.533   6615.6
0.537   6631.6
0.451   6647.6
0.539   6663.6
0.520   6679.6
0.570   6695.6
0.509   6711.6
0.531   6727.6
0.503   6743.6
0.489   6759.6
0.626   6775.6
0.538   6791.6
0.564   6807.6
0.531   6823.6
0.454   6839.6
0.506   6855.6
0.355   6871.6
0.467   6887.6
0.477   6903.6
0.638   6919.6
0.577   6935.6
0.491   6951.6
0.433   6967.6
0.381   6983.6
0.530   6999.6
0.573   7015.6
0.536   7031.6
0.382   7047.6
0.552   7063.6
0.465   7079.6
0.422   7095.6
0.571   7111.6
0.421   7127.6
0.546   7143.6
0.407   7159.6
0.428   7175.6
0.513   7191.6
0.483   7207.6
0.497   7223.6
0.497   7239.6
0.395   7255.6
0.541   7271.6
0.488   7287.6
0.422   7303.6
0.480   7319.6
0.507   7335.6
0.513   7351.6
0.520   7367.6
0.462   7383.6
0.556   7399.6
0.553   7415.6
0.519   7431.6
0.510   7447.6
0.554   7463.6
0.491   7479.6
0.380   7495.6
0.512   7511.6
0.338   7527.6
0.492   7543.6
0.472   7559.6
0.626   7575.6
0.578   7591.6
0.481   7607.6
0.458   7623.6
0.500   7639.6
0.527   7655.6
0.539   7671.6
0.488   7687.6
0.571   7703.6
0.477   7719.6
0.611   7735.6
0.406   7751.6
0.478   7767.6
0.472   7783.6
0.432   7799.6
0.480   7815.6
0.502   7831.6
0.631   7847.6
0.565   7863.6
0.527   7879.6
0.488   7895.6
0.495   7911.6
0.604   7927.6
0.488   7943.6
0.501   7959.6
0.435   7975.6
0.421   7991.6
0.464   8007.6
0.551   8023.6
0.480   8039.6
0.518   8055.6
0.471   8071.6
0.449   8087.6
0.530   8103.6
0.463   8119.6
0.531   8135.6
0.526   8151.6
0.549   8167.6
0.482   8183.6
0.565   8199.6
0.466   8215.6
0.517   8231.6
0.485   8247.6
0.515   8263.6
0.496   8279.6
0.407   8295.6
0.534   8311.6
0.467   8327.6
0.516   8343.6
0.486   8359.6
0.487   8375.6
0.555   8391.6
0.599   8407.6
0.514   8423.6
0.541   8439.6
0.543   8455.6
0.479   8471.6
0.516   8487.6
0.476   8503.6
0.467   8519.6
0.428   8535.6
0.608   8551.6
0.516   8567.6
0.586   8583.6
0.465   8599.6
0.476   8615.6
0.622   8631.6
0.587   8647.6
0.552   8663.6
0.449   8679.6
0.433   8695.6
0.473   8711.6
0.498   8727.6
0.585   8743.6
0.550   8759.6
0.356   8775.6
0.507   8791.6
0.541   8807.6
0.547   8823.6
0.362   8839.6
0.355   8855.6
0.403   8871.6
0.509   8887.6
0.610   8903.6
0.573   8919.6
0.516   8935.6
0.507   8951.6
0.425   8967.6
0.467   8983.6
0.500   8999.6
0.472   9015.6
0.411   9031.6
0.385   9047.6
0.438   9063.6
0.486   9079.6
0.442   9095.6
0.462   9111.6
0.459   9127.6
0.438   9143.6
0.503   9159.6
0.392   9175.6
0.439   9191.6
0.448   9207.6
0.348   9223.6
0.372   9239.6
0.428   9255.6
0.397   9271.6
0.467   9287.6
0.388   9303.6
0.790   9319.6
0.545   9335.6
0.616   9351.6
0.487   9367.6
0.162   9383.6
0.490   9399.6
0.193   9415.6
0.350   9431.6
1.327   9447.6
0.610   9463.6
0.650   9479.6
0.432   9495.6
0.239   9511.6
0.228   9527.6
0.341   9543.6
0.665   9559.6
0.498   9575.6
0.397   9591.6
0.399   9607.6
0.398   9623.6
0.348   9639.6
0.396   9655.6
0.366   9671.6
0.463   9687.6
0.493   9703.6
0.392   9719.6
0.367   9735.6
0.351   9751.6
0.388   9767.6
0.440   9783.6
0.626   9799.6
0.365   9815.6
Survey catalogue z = 0.164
